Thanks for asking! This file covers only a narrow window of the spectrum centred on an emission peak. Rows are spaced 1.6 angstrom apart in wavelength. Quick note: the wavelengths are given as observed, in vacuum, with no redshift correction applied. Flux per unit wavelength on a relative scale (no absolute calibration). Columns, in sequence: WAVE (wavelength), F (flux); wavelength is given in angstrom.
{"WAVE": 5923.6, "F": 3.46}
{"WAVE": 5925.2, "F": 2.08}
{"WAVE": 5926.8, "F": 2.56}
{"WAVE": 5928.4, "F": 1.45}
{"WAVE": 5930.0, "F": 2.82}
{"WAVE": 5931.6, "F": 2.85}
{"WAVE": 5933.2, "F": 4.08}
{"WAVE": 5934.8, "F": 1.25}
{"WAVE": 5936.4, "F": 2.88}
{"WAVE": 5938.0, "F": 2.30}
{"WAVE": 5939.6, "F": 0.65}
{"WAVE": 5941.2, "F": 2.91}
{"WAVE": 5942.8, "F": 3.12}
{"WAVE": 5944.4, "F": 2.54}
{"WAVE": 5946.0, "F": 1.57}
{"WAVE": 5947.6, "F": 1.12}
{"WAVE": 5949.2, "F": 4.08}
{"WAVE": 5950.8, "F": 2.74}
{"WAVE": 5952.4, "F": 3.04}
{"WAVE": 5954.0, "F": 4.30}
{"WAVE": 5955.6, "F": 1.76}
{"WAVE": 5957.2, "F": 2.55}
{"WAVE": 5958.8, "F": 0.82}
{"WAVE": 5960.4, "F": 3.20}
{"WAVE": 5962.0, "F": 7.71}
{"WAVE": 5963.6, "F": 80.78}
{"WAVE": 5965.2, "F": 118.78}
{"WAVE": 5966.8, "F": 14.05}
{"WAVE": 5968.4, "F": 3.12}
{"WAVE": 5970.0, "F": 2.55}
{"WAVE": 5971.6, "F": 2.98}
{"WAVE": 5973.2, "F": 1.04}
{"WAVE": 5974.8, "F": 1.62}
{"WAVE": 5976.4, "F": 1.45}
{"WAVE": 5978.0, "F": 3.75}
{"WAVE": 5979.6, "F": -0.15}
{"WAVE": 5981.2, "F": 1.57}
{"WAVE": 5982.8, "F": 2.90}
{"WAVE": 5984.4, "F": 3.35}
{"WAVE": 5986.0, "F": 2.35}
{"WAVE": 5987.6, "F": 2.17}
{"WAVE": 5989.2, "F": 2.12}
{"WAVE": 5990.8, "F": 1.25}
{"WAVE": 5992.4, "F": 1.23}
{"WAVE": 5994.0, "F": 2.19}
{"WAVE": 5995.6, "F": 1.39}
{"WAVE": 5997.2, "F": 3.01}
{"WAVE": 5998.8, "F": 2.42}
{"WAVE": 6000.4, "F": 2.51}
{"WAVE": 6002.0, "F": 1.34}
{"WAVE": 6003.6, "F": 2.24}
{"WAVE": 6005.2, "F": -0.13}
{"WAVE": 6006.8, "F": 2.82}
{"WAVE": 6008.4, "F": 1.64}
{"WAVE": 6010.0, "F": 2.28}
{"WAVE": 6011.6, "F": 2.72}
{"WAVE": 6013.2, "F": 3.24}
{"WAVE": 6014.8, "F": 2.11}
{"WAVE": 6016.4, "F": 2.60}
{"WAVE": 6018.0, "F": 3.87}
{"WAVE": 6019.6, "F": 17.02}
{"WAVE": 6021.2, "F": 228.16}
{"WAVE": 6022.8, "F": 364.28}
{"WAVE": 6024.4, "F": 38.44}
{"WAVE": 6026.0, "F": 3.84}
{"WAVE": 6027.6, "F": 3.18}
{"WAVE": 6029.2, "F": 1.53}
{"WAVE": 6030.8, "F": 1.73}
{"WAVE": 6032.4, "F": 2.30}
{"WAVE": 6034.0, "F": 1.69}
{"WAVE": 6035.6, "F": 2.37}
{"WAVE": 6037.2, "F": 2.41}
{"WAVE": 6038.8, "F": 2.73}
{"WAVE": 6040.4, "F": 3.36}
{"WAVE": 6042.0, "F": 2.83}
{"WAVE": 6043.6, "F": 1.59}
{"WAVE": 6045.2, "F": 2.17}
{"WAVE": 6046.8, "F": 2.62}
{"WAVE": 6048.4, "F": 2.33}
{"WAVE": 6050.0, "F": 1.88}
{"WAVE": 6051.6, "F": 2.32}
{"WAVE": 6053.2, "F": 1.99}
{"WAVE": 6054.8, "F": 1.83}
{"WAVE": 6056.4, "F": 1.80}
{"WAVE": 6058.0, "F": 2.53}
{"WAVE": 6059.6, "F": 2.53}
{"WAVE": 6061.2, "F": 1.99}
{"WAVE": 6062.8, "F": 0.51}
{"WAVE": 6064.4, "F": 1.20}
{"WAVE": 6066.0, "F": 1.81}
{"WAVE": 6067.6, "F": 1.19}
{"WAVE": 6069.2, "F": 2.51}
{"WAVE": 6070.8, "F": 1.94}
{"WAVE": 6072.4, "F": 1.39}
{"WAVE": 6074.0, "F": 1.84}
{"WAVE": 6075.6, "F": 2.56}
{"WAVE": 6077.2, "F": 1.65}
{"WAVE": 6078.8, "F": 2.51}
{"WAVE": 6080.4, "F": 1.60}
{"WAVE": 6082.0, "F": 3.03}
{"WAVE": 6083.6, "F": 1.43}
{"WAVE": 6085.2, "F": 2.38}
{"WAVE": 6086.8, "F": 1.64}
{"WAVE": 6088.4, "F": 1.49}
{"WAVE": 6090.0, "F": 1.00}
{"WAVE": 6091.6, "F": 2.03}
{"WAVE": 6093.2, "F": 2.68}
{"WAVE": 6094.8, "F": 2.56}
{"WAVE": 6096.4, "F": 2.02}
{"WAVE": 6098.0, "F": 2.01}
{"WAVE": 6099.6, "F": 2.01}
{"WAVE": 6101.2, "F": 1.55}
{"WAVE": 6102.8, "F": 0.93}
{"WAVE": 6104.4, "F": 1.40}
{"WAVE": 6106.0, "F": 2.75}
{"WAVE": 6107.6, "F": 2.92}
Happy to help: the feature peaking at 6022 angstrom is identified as [O III] 5007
